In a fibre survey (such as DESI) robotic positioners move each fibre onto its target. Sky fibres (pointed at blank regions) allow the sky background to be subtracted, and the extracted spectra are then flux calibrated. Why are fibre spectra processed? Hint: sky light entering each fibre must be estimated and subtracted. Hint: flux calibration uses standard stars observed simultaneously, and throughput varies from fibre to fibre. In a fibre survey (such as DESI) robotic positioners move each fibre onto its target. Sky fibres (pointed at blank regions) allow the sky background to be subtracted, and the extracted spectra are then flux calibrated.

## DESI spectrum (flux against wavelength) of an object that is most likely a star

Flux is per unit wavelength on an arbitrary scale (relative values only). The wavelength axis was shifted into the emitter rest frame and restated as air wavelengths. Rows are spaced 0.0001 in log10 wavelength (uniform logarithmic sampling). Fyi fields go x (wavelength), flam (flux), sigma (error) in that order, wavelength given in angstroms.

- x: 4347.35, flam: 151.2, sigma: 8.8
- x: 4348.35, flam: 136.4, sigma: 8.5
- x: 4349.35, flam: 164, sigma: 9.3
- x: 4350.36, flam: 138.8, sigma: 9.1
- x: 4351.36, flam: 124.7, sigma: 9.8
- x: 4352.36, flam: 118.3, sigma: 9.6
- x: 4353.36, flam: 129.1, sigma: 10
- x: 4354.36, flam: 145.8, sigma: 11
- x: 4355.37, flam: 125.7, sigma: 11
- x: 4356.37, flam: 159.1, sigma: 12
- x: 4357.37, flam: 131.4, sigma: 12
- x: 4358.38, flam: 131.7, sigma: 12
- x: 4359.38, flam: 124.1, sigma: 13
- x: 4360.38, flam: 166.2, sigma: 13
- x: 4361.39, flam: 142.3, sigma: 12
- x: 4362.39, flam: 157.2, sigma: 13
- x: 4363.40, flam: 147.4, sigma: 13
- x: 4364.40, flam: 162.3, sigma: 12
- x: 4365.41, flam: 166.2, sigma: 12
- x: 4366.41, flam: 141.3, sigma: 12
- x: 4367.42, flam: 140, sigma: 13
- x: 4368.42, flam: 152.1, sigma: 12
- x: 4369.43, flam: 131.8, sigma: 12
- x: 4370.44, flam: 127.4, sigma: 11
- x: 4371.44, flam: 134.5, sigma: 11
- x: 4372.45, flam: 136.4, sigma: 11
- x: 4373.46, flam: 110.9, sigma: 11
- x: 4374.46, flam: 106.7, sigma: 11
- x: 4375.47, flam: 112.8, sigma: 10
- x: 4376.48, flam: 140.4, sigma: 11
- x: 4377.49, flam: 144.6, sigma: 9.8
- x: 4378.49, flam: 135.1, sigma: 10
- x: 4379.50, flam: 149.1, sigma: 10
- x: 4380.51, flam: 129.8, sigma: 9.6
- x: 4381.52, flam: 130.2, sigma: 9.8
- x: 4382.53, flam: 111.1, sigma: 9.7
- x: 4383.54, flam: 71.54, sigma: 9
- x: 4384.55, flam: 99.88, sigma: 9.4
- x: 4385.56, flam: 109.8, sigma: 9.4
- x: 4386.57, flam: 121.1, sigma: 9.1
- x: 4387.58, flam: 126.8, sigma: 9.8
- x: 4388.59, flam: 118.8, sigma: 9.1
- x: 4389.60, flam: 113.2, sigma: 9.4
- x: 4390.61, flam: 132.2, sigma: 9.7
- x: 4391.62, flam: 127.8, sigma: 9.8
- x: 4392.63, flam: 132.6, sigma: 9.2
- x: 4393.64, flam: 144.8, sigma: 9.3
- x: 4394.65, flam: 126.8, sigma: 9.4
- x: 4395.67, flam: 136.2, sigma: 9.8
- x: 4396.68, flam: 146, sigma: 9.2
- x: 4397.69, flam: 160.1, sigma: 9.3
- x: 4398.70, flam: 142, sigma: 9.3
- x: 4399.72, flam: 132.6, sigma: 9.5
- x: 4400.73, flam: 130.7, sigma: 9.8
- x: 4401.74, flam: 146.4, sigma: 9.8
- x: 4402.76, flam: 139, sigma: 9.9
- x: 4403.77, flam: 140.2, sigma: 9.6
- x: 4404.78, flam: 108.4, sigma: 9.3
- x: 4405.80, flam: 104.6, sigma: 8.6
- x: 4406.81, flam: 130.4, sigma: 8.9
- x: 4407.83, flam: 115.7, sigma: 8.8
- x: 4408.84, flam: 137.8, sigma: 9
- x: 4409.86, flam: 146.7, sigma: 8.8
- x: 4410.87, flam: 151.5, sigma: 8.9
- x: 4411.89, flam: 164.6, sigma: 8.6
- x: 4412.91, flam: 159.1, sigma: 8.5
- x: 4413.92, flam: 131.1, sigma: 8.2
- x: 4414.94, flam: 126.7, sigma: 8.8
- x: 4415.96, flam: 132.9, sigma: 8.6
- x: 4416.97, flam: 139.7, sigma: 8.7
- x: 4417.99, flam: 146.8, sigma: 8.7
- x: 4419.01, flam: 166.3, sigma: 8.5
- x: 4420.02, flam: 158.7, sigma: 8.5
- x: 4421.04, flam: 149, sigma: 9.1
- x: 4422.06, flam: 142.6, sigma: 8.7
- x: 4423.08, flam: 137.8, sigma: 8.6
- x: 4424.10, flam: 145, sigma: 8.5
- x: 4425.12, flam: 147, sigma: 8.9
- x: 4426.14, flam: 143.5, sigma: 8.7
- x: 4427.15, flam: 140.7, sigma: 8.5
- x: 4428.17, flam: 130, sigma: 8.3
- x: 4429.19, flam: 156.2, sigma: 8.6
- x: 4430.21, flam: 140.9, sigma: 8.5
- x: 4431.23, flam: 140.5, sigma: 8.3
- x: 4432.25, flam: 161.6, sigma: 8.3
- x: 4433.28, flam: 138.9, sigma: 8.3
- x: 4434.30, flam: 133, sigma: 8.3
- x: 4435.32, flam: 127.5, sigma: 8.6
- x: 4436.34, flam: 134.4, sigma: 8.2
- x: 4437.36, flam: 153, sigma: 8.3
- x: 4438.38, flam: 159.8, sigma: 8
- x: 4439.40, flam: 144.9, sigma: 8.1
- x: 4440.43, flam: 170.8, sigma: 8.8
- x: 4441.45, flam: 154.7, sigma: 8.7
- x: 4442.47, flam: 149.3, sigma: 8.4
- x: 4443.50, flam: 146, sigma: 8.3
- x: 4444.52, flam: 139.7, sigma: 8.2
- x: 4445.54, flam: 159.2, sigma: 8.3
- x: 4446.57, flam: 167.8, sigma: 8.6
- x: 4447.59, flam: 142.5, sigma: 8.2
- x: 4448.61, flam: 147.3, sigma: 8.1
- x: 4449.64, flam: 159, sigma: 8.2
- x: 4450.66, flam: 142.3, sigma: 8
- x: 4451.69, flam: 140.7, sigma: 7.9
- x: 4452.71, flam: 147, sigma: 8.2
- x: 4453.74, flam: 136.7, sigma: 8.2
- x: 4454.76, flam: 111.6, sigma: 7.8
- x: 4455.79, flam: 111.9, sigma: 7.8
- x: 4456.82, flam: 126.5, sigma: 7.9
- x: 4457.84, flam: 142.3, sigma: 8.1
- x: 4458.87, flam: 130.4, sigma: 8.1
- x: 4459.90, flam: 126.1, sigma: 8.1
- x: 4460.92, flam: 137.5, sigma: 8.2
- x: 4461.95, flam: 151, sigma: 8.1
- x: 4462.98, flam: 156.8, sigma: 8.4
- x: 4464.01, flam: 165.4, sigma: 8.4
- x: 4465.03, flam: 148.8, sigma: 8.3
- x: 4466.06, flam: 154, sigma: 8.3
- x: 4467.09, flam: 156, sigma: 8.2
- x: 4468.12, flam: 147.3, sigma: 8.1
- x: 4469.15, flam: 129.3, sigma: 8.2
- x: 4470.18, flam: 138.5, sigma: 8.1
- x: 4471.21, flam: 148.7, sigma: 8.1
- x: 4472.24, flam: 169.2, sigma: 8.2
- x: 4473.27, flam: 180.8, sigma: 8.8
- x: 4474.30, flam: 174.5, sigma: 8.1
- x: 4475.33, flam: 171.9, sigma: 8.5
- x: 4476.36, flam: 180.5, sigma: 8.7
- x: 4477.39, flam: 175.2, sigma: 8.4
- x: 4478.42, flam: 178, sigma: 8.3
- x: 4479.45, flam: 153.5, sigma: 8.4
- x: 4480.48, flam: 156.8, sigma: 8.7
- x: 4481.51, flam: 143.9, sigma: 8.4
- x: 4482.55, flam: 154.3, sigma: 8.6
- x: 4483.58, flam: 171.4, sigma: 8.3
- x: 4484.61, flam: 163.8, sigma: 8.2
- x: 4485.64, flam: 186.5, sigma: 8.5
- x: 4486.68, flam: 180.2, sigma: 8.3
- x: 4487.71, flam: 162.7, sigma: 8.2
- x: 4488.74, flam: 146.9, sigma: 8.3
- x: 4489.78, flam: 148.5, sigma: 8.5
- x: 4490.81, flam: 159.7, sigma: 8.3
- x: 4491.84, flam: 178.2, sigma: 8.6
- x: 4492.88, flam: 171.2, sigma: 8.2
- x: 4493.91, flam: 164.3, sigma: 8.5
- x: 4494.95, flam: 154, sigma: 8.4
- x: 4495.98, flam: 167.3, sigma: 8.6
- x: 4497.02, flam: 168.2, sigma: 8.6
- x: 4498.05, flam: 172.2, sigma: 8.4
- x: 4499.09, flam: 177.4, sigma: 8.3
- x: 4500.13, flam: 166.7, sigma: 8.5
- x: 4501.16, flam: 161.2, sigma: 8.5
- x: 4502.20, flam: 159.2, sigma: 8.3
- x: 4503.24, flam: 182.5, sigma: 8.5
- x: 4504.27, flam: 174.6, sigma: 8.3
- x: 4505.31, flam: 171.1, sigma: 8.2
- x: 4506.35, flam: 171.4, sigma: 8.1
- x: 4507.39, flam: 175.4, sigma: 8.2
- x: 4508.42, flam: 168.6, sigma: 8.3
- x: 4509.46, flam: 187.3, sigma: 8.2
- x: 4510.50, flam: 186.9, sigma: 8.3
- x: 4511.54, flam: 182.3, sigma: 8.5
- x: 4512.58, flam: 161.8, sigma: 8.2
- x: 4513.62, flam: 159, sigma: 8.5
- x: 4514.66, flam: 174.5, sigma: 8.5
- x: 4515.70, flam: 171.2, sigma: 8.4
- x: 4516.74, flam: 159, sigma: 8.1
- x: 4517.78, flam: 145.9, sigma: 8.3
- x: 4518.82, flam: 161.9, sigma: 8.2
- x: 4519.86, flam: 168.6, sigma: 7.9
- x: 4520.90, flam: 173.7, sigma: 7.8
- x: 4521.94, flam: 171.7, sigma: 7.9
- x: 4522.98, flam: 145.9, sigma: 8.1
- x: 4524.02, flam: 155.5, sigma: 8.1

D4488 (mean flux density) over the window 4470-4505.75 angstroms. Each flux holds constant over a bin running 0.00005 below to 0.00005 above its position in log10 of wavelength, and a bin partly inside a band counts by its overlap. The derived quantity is 166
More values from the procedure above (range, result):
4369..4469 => 138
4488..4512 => 169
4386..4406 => 132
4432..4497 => 153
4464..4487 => 162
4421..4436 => 142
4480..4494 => 163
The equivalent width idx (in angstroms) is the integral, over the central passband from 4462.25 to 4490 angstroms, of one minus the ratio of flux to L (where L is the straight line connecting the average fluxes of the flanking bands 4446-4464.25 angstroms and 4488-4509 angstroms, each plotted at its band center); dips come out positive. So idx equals -1.3 angstroms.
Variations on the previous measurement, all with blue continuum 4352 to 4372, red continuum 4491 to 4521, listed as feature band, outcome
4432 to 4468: 3.1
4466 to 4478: 0.1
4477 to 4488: -0.1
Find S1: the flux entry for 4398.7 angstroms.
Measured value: 142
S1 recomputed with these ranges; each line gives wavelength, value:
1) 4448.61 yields 147.3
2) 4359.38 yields 124.1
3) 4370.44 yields 127.4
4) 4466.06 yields 154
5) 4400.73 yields 130.7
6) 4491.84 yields 178.2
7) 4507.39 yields 175.4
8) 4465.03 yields 148.8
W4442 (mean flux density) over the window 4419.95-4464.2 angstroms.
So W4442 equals 144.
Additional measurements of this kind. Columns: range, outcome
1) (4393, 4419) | 138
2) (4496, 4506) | 170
